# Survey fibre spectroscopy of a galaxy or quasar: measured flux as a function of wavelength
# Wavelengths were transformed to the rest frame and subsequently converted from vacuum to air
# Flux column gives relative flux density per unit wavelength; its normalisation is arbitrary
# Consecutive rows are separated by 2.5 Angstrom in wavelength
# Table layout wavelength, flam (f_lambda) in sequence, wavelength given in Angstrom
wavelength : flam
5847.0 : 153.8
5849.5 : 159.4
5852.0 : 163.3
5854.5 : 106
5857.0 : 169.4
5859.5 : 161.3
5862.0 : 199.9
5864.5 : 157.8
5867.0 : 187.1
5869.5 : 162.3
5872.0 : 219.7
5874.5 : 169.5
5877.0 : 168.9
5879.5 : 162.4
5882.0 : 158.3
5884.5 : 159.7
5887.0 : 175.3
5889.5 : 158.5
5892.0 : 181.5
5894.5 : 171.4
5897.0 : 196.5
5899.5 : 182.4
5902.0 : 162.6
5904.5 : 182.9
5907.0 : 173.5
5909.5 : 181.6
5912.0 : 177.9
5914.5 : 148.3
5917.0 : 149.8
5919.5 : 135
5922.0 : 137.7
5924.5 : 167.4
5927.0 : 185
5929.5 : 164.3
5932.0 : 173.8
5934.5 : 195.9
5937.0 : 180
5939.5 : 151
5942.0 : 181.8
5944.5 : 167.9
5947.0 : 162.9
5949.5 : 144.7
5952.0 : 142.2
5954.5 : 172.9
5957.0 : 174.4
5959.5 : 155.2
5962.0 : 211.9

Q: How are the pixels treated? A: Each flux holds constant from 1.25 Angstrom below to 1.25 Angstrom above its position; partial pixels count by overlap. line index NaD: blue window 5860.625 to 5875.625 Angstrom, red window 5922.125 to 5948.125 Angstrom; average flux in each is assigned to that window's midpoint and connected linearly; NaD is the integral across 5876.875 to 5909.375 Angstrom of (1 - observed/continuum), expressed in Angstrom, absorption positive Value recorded 1.1 Angstrom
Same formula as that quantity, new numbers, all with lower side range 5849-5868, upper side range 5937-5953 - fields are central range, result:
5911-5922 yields 0.7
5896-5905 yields -1.1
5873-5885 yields -0.2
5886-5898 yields -1.1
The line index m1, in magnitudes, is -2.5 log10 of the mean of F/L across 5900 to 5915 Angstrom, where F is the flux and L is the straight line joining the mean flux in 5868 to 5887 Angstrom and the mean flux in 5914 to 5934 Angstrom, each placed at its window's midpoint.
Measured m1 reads -0.06 mag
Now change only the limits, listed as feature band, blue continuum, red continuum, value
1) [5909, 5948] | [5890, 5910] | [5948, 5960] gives 0.009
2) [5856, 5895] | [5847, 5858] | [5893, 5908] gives -0.063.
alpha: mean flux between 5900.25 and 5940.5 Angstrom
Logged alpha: 167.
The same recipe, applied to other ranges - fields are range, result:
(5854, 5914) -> 172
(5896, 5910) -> 180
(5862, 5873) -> 183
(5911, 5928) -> 157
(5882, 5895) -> 168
